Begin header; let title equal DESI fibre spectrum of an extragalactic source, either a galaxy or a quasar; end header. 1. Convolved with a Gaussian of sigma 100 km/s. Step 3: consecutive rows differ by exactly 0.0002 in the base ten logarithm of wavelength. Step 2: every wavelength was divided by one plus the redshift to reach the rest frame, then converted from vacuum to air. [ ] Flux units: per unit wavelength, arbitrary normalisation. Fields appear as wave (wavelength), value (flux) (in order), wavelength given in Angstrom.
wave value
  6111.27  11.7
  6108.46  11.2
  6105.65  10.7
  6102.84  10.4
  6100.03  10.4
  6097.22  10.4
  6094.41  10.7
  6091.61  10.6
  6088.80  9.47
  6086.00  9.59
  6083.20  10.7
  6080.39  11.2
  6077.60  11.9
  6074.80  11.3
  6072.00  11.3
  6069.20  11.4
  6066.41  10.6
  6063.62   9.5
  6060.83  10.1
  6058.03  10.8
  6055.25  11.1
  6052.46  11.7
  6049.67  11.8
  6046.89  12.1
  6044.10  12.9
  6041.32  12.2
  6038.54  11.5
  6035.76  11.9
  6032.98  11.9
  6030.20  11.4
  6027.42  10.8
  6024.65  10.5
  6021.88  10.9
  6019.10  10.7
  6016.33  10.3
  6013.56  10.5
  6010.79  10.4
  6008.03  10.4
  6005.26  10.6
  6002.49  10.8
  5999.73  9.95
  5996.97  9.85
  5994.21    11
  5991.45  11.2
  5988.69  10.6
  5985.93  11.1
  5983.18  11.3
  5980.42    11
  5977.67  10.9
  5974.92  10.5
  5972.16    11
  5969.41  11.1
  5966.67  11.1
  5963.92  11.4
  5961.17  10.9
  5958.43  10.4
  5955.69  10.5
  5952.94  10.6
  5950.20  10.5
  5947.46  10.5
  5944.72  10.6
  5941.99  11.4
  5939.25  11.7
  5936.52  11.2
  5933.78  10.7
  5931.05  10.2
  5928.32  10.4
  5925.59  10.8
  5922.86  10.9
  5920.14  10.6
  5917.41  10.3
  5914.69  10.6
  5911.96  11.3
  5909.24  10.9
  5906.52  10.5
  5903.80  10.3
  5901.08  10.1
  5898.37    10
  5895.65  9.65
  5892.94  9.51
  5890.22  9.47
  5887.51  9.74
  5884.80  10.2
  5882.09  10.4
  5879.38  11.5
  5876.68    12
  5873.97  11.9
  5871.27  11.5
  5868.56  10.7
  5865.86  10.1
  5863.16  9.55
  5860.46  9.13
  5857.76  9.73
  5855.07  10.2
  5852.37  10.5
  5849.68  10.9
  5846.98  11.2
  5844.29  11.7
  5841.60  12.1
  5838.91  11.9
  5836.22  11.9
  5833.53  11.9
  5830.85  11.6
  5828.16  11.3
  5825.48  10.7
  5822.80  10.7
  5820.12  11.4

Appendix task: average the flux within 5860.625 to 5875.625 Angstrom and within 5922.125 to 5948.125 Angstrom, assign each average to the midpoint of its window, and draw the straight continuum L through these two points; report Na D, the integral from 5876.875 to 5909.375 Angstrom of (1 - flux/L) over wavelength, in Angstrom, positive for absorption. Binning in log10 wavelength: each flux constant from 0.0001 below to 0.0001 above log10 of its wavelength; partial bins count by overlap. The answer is 1.5 Angstrom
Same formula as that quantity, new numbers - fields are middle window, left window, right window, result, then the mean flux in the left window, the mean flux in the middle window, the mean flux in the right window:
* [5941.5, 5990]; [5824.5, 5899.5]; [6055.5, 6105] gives -0.7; 10.7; 10.8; 10.6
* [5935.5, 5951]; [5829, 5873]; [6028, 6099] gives 0.0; 10.9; 11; 11.1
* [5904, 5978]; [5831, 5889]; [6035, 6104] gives 1.1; 10.9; 10.8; 11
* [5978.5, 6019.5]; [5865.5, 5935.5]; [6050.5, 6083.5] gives 0.6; 10.6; 10.6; 11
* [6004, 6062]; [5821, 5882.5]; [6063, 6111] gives -2.1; 11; 11.2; 10.7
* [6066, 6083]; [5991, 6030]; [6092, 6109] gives -1.1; 10.6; 11.3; 10.6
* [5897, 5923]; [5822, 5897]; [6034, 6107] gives 0.7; 10.8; 10.5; 11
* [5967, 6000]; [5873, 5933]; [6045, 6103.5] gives -0.5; 10.5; 10.8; 10.8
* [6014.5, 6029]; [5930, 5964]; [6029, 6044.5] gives 1.3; 10.8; 10.6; 11.9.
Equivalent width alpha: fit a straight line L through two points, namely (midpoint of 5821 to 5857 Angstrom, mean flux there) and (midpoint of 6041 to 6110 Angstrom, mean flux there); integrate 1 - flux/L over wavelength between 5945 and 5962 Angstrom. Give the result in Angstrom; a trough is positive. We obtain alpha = 0.8 Angstrom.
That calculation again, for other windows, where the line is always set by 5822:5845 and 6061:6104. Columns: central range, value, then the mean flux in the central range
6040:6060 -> -1.88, 11.7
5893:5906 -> 1.51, 10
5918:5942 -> 0.77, 10.8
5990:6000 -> 0.35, 10.6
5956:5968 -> 0.17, 10.9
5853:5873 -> 2.20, 10.2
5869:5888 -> 0.51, 11.1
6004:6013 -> 0.35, 10.5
